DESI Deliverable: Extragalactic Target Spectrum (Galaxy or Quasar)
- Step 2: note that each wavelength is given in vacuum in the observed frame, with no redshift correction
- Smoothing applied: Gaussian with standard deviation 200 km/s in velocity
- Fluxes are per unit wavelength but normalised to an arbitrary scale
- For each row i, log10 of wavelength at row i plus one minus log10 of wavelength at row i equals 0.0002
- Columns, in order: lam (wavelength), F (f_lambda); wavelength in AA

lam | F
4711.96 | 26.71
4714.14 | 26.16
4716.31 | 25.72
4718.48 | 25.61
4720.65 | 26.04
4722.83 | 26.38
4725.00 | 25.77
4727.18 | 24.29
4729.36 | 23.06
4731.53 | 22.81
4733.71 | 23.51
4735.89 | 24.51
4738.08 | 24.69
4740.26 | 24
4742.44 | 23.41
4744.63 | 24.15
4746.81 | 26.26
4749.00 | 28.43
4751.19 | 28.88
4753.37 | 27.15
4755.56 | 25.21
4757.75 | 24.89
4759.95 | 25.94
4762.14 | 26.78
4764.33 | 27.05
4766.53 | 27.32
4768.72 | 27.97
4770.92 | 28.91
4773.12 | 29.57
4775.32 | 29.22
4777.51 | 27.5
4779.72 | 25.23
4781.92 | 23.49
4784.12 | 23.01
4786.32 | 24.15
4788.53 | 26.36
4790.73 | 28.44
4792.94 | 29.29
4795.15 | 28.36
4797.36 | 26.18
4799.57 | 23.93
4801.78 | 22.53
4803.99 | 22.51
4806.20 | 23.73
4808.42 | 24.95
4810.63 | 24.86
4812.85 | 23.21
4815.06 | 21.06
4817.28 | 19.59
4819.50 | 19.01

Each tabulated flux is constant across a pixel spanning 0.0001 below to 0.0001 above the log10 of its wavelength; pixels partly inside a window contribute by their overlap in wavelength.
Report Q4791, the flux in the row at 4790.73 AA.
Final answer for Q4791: 28.44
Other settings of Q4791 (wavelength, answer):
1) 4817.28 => 19.59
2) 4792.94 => 29.29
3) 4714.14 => 26.16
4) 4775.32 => 29.22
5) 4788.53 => 26.36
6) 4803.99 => 22.51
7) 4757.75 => 24.89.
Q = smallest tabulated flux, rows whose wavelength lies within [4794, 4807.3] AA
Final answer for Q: 22.51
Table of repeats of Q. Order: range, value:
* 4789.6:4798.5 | 26.18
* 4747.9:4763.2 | 24.89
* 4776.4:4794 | 23.01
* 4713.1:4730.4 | 23.06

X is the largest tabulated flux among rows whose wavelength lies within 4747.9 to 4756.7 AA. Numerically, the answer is 28.88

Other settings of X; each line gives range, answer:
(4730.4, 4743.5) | 24.69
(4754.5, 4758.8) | 25.21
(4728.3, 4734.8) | 23.51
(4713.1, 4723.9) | 26.38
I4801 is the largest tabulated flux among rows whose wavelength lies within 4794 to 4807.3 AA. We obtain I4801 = 28.36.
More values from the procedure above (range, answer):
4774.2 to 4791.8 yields 29.22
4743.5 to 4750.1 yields 28.43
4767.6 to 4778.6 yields 29.57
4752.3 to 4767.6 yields 27.32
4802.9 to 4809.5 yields 24.95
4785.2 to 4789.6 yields 26.36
